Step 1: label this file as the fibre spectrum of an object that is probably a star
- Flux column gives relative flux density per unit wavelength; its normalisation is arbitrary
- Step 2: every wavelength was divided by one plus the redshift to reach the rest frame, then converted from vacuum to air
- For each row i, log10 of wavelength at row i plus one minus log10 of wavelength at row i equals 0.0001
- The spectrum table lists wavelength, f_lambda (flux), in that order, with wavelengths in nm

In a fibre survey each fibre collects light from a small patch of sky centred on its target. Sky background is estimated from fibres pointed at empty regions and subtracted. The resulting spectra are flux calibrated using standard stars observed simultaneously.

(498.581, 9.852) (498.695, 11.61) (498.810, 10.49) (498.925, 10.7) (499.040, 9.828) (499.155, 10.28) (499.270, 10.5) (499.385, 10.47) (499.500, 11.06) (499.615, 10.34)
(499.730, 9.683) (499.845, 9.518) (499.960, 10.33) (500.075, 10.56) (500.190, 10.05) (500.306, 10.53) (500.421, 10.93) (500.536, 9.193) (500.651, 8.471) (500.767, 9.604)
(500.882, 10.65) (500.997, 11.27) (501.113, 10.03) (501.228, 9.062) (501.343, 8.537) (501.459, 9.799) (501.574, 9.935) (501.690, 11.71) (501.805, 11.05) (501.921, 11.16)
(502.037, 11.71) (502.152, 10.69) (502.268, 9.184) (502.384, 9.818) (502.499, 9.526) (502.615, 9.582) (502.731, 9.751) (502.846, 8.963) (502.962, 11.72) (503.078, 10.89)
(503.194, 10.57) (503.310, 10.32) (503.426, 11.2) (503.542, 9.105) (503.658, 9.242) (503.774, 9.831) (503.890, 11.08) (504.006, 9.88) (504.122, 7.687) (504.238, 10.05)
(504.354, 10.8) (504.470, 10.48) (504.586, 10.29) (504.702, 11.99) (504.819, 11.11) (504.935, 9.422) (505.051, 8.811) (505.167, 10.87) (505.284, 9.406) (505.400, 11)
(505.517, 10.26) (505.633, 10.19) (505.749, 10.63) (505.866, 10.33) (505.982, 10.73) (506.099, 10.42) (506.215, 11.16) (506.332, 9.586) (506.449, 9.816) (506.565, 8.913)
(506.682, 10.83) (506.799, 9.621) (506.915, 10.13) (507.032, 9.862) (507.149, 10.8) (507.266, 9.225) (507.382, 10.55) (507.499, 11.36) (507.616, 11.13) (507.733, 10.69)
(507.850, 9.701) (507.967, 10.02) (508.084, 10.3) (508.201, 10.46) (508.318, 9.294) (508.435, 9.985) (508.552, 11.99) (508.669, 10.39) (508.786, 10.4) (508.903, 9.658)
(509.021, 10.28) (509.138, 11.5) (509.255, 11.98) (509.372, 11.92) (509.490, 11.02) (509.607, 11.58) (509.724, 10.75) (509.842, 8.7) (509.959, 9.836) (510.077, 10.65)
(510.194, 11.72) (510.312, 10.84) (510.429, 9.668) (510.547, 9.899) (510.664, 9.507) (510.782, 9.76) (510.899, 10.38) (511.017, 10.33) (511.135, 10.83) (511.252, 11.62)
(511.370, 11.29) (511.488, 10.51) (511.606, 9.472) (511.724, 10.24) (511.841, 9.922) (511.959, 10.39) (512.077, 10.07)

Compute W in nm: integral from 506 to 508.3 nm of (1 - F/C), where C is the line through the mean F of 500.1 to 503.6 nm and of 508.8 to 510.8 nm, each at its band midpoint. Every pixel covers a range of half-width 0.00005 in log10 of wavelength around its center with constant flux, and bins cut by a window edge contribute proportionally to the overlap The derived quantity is 0.043 nm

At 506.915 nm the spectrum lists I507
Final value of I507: 10.13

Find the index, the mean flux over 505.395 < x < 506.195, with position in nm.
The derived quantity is 10.5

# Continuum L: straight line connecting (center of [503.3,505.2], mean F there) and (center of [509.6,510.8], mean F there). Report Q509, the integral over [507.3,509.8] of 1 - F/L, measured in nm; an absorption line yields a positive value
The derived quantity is -0.120 nm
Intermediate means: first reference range 10.1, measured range 10.7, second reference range 10.2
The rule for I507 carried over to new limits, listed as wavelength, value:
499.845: 9.518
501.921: 11.16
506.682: 10.83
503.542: 9.105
